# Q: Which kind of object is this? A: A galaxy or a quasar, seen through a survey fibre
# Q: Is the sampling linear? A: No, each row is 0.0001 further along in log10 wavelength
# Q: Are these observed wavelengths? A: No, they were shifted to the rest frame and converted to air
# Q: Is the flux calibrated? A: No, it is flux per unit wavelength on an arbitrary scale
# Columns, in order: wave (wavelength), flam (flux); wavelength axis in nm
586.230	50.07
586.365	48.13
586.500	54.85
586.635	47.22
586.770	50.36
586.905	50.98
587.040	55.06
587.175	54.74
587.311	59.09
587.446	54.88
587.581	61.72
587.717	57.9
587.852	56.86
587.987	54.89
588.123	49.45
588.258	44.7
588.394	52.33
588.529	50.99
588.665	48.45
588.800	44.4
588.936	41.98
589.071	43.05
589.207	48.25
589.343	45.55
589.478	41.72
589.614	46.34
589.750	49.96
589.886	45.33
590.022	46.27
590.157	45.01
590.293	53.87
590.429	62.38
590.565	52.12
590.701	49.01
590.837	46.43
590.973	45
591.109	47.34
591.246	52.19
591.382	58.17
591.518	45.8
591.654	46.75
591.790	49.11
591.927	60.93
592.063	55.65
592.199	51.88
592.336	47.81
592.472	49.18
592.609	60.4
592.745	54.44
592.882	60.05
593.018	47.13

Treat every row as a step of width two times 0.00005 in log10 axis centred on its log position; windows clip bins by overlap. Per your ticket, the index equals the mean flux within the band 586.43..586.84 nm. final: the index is 50.8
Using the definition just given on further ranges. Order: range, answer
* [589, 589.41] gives 45.6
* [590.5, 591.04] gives 48.1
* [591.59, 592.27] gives 52.9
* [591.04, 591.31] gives 49.6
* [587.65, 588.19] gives 54.8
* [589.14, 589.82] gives 46.3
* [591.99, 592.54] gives 51.3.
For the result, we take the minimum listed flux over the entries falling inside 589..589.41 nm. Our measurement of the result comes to 43.05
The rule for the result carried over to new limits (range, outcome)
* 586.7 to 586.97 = 50.36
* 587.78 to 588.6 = 44.7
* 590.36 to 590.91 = 46.43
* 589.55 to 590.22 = 45.01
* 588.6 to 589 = 41.98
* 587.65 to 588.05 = 54.89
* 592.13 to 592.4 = 47.81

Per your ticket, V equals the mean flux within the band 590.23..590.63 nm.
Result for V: 56.2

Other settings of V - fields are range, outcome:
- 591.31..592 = 52.2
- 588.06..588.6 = 49.4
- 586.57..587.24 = 51.7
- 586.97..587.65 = 57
